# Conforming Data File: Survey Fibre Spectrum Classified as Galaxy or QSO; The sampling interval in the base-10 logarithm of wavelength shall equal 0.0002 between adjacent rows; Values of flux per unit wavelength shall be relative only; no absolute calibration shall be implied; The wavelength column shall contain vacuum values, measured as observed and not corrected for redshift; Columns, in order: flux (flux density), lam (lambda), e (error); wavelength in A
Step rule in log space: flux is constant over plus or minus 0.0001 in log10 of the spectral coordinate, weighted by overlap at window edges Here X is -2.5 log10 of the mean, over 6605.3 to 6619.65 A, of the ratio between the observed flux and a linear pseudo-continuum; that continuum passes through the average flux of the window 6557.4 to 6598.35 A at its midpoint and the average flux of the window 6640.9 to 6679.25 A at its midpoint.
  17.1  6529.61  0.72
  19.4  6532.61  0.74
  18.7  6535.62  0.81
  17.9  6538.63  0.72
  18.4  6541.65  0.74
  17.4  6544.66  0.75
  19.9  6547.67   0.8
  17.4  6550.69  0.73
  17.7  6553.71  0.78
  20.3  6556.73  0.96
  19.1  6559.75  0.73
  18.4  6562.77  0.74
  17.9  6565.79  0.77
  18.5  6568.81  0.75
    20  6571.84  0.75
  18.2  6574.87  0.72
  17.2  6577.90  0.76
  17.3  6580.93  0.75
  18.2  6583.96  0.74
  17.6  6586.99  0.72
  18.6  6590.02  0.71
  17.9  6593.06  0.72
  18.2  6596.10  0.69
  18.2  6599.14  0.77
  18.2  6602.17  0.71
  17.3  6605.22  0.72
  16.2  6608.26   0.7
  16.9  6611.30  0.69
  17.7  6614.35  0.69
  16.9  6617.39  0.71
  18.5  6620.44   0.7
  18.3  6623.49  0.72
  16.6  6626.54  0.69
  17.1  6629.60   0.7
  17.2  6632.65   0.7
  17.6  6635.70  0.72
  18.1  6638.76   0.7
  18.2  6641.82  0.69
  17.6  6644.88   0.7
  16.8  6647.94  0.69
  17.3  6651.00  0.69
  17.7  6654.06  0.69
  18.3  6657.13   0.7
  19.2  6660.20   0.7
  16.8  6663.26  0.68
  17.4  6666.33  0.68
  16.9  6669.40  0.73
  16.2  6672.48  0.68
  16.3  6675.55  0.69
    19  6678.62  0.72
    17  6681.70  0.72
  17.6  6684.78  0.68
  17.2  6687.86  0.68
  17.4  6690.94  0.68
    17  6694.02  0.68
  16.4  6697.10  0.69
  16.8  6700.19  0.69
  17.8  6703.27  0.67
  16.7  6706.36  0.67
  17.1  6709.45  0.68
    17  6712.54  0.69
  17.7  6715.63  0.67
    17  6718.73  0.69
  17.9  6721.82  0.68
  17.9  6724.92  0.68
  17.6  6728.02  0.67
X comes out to 0.06 mag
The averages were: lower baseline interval 18.3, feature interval 17.1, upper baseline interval 17.5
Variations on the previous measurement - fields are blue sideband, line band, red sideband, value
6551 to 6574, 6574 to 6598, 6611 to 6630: 0.02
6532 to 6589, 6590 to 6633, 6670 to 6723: 0.02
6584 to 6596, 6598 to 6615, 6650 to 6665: 0.04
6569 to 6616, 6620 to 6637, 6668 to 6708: 0.01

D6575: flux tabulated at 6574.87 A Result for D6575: 18.2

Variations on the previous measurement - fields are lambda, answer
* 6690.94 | 17.4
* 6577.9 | 17.2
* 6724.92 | 17.9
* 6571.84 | 20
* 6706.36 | 16.7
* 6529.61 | 17.1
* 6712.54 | 17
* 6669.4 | 16.9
